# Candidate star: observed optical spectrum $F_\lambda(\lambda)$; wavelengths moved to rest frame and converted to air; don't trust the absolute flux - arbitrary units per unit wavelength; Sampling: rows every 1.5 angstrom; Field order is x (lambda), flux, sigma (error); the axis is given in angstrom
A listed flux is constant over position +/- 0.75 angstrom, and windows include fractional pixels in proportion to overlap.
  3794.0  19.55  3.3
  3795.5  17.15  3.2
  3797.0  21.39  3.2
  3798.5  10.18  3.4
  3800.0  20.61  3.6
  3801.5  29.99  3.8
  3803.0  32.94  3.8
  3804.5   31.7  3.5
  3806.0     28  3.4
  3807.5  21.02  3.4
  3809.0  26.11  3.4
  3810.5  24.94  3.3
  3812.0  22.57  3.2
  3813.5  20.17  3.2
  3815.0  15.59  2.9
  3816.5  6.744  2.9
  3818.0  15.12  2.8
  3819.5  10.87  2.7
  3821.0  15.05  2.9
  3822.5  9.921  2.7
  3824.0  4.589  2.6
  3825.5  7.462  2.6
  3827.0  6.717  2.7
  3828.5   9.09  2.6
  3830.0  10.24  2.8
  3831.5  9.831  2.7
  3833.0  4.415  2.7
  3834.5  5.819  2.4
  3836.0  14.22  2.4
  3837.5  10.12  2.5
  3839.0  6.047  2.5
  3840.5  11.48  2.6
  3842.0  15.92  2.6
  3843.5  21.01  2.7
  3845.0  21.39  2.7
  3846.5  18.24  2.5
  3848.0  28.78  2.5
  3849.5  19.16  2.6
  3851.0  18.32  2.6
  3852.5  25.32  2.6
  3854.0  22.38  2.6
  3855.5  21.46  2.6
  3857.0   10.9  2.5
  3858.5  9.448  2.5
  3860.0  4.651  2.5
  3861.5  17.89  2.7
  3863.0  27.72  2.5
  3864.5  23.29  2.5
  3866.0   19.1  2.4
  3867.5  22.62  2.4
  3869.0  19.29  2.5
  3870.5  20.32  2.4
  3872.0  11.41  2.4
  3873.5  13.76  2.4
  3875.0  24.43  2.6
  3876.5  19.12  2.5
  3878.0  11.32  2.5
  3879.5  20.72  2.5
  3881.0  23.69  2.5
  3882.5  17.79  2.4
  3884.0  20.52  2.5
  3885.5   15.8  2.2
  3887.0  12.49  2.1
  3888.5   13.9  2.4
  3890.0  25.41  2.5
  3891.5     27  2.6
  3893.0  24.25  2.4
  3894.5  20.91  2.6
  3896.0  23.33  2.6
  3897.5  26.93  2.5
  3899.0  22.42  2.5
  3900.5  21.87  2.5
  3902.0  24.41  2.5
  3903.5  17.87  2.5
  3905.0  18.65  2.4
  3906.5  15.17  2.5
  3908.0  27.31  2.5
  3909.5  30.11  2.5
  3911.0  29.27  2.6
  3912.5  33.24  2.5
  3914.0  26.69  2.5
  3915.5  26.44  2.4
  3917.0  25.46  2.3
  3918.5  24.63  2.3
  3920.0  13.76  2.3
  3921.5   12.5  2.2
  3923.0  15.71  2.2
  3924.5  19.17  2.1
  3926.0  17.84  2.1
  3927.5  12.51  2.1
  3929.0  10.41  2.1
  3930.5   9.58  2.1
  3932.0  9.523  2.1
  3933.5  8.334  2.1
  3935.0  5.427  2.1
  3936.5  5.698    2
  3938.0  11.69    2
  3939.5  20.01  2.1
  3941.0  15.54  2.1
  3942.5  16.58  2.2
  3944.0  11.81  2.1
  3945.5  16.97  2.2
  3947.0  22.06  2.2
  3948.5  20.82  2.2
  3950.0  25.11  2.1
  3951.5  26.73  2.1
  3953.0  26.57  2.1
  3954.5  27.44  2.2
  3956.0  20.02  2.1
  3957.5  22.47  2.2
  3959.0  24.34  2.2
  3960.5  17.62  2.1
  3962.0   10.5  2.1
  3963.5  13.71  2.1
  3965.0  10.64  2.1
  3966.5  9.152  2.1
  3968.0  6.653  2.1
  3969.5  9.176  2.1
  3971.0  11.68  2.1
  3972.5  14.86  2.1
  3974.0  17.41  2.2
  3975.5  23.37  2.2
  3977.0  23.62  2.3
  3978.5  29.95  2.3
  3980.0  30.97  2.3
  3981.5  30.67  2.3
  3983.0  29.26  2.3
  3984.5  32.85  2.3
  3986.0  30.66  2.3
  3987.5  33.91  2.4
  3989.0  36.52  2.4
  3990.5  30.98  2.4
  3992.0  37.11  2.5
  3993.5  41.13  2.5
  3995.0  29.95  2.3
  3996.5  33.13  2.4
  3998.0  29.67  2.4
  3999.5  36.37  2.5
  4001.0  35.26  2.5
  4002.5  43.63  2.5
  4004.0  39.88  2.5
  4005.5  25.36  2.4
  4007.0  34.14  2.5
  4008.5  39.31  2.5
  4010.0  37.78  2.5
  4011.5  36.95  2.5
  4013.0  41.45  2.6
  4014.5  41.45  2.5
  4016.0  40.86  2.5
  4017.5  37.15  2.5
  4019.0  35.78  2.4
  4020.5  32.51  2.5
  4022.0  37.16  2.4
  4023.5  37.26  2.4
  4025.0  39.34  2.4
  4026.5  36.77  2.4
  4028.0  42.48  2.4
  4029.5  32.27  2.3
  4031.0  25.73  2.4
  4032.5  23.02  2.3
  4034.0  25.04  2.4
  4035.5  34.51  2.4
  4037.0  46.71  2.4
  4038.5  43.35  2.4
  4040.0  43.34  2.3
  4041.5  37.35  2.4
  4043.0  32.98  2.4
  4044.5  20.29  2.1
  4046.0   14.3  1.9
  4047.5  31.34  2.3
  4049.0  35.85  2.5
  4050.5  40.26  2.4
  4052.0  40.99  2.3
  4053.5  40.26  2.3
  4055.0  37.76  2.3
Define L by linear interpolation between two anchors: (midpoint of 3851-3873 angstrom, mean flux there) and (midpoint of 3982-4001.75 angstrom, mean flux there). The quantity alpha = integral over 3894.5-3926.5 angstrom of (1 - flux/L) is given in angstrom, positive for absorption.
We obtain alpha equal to 1.8 angstrom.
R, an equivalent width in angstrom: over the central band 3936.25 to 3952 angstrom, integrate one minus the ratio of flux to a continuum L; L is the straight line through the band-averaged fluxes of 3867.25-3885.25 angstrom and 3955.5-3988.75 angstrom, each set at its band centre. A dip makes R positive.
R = 1.9 angstrom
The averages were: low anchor 18.6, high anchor 20.9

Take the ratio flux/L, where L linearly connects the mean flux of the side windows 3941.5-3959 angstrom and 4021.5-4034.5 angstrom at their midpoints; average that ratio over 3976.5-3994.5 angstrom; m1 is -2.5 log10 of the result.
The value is -0.20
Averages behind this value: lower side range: 21.5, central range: 32.4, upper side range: 33.3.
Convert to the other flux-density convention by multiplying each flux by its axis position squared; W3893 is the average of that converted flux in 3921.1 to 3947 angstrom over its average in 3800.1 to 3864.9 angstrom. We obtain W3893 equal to 0.8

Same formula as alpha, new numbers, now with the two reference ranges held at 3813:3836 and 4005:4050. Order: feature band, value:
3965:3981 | 6.12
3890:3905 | -3.28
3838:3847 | -2.21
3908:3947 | 8.29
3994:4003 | -0.95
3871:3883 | -0.93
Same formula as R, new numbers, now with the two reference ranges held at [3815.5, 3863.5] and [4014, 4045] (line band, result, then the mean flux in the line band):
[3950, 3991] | 9.4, 22.3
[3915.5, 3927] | 2.1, 18.8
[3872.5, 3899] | -1.4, 20.1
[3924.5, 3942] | 9.0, 11.9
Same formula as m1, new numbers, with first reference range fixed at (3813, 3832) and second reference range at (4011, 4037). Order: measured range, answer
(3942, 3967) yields 0.373 mag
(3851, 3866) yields -0.196 mag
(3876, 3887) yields 0.001 mag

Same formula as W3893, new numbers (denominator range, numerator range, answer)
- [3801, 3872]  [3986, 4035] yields 2.28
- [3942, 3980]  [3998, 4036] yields 1.96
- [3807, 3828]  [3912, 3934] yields 1.27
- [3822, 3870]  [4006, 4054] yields 2.60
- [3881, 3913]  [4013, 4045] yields 1.72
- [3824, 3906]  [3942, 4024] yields 1.70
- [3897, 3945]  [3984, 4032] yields 2.05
